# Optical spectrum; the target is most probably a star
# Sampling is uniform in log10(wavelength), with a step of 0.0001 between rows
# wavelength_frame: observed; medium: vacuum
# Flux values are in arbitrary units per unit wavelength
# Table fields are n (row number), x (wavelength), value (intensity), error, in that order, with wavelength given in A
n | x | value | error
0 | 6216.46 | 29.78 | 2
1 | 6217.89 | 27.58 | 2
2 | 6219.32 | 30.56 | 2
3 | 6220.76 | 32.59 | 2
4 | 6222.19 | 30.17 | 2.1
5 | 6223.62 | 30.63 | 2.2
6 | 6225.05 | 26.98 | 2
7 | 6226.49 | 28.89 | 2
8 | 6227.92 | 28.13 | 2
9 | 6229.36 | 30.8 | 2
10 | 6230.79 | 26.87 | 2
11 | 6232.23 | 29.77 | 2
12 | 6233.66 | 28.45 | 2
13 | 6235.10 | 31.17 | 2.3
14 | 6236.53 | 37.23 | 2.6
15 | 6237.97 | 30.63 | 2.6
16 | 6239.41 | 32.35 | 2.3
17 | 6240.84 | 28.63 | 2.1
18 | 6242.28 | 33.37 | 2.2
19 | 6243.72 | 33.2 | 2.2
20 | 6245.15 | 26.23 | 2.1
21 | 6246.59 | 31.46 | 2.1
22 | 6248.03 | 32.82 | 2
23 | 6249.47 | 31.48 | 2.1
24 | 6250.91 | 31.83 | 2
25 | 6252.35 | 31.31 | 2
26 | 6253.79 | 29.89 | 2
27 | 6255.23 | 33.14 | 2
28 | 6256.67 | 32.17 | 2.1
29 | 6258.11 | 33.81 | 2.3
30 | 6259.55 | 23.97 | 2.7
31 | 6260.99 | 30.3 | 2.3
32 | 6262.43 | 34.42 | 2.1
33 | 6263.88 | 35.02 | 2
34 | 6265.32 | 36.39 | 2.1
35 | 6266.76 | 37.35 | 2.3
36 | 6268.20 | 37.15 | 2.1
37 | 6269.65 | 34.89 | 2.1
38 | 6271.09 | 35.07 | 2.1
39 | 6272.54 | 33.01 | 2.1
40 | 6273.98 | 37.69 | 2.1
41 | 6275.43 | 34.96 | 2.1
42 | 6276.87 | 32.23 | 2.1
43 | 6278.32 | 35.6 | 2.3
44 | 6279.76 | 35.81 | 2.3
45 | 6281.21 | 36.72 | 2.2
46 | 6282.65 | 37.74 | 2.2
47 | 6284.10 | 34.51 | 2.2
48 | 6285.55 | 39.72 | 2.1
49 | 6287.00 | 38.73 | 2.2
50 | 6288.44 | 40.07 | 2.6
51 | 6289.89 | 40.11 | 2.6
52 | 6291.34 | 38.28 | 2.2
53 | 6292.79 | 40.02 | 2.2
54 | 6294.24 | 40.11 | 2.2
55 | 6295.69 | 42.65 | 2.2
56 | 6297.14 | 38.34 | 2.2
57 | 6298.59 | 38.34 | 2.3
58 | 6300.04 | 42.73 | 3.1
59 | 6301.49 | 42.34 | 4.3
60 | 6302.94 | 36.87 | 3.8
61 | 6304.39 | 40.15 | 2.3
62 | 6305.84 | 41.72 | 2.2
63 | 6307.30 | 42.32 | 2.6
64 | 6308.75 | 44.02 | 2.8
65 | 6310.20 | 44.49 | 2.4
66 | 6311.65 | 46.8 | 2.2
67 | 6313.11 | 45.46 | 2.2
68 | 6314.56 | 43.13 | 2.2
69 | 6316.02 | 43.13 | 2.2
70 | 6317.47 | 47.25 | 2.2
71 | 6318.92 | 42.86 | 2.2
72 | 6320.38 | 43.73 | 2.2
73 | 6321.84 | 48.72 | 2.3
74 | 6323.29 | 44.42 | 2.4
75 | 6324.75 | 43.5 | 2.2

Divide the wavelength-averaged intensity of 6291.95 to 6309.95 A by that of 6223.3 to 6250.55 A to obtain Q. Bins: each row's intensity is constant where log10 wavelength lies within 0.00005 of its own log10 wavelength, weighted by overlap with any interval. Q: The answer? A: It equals 1.3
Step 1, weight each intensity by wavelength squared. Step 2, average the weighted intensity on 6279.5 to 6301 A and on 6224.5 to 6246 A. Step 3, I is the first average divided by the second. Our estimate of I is 1.3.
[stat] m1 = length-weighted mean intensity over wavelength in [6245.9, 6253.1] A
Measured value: 31.8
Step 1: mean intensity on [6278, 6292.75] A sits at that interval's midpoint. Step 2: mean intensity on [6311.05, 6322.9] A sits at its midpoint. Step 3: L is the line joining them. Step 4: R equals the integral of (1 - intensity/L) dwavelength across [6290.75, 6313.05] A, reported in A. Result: 0.1 A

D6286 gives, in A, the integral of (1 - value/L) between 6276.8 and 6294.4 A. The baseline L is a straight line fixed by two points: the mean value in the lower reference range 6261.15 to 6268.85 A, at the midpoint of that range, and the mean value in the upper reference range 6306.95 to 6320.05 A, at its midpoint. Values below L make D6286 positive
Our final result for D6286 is 0.72 A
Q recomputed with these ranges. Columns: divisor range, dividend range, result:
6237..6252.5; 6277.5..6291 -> 1.20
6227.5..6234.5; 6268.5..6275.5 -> 1.22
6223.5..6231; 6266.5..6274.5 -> 1.25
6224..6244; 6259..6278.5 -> 1.12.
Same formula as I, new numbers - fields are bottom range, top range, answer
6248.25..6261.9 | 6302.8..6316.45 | 1.41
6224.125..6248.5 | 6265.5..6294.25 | 1.23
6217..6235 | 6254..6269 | 1.15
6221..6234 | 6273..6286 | 1.26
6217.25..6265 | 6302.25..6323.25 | 1.45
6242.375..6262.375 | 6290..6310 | 1.33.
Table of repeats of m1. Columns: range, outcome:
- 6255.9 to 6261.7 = 30.1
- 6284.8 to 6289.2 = 39.5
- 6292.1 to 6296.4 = 40.9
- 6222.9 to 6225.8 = 28.8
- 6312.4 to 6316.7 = 43.9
